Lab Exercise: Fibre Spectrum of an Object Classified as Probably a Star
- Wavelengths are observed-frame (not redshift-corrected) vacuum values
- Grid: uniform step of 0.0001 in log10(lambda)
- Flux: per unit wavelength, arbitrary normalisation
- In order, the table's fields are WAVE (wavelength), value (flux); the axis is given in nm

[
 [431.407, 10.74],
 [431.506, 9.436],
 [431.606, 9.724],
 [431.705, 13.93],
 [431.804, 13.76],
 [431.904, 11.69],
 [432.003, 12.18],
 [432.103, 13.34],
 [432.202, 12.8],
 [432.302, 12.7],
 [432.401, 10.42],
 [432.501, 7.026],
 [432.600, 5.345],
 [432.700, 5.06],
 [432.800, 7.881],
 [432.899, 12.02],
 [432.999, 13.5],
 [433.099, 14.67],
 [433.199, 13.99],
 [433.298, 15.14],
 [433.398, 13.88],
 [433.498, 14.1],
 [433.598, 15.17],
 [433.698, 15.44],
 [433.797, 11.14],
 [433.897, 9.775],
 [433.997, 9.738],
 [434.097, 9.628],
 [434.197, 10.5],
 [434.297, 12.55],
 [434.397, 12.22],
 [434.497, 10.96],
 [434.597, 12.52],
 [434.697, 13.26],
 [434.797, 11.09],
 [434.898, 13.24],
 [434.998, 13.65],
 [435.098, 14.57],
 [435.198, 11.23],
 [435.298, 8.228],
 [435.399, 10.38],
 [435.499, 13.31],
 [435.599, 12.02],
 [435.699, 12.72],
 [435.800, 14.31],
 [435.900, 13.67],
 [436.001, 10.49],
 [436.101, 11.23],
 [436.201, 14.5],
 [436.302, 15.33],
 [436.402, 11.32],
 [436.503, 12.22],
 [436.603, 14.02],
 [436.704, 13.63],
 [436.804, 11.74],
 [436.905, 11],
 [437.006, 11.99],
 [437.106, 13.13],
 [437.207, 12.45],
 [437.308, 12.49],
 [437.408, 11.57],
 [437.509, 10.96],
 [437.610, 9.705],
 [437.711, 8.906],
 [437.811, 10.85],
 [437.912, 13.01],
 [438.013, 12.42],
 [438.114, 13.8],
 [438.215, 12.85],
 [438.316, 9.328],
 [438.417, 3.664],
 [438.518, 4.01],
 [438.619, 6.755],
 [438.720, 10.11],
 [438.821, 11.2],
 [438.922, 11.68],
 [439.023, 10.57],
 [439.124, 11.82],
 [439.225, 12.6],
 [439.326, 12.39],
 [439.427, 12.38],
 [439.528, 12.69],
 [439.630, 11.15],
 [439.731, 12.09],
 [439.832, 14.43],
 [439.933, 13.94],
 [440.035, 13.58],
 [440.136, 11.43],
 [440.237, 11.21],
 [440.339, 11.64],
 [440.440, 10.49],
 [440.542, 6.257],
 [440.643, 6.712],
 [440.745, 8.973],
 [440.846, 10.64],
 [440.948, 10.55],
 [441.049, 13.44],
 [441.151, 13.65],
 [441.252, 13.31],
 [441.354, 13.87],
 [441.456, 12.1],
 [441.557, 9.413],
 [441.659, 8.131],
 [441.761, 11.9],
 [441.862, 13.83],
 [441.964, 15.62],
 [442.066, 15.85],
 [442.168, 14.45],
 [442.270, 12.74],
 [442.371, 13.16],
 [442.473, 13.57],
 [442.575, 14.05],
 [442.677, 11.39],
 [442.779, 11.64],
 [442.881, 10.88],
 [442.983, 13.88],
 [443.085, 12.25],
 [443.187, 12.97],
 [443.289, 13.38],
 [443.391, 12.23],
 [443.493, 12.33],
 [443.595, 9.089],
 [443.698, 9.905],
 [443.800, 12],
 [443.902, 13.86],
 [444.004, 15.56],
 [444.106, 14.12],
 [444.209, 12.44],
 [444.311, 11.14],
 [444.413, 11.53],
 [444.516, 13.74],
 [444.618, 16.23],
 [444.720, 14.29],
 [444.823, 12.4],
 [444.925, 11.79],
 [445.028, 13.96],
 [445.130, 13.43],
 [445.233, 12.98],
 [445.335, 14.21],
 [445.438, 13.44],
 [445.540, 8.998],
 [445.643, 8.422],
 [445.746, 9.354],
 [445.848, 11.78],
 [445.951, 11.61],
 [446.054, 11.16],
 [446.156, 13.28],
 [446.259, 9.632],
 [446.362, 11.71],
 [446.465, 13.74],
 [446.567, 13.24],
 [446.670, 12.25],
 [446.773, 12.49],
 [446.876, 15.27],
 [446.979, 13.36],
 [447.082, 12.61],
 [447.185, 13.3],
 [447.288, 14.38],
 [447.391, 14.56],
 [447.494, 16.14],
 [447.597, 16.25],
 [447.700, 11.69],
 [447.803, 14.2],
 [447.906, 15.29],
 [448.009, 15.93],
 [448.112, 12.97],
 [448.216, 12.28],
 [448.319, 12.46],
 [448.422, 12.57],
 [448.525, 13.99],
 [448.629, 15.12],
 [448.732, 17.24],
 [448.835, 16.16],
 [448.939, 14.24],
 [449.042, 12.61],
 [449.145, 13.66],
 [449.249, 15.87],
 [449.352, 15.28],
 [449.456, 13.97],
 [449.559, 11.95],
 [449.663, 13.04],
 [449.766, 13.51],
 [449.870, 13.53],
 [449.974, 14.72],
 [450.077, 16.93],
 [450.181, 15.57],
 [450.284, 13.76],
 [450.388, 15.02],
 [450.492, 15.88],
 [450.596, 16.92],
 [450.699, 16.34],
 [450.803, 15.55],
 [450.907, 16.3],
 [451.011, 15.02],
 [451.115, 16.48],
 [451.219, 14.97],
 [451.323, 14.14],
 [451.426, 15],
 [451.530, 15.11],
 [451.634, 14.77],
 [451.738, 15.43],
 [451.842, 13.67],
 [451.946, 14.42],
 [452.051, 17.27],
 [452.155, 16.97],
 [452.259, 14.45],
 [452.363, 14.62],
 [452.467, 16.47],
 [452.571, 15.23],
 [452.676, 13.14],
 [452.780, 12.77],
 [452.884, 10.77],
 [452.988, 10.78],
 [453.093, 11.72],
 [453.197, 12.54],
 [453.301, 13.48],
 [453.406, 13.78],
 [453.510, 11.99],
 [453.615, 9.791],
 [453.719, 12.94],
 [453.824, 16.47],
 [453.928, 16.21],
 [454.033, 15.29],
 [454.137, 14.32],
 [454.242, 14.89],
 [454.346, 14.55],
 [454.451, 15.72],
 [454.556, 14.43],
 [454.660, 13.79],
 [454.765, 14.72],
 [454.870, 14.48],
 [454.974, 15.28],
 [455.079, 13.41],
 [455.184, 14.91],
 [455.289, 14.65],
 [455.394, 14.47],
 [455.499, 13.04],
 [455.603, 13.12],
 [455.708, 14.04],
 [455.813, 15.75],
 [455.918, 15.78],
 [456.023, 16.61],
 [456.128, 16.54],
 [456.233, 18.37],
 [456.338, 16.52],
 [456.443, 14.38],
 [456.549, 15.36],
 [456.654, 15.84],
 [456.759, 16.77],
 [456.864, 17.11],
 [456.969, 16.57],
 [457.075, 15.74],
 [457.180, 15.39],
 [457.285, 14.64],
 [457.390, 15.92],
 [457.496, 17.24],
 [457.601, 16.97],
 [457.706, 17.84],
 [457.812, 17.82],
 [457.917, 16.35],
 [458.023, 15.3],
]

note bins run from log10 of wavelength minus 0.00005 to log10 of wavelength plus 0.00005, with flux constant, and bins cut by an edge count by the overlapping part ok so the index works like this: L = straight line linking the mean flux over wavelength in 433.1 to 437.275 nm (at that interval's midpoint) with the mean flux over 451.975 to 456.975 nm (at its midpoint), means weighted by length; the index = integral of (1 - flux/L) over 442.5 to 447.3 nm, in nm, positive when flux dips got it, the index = 0.38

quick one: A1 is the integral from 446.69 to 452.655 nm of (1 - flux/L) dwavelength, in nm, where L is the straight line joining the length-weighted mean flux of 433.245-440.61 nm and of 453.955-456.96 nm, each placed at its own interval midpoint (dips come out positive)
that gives -0.23 nm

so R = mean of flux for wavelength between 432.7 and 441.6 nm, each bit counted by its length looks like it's 11.7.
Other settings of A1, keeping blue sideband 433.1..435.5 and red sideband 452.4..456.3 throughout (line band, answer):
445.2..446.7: 0.20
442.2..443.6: 0.07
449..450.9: -0.12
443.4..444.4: 0.08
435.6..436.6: -0.03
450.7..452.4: -0.16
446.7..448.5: -0.03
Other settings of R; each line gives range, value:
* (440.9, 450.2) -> 13.1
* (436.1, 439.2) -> 11.2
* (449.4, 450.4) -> 14.2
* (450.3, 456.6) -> 14.7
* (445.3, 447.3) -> 12.2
